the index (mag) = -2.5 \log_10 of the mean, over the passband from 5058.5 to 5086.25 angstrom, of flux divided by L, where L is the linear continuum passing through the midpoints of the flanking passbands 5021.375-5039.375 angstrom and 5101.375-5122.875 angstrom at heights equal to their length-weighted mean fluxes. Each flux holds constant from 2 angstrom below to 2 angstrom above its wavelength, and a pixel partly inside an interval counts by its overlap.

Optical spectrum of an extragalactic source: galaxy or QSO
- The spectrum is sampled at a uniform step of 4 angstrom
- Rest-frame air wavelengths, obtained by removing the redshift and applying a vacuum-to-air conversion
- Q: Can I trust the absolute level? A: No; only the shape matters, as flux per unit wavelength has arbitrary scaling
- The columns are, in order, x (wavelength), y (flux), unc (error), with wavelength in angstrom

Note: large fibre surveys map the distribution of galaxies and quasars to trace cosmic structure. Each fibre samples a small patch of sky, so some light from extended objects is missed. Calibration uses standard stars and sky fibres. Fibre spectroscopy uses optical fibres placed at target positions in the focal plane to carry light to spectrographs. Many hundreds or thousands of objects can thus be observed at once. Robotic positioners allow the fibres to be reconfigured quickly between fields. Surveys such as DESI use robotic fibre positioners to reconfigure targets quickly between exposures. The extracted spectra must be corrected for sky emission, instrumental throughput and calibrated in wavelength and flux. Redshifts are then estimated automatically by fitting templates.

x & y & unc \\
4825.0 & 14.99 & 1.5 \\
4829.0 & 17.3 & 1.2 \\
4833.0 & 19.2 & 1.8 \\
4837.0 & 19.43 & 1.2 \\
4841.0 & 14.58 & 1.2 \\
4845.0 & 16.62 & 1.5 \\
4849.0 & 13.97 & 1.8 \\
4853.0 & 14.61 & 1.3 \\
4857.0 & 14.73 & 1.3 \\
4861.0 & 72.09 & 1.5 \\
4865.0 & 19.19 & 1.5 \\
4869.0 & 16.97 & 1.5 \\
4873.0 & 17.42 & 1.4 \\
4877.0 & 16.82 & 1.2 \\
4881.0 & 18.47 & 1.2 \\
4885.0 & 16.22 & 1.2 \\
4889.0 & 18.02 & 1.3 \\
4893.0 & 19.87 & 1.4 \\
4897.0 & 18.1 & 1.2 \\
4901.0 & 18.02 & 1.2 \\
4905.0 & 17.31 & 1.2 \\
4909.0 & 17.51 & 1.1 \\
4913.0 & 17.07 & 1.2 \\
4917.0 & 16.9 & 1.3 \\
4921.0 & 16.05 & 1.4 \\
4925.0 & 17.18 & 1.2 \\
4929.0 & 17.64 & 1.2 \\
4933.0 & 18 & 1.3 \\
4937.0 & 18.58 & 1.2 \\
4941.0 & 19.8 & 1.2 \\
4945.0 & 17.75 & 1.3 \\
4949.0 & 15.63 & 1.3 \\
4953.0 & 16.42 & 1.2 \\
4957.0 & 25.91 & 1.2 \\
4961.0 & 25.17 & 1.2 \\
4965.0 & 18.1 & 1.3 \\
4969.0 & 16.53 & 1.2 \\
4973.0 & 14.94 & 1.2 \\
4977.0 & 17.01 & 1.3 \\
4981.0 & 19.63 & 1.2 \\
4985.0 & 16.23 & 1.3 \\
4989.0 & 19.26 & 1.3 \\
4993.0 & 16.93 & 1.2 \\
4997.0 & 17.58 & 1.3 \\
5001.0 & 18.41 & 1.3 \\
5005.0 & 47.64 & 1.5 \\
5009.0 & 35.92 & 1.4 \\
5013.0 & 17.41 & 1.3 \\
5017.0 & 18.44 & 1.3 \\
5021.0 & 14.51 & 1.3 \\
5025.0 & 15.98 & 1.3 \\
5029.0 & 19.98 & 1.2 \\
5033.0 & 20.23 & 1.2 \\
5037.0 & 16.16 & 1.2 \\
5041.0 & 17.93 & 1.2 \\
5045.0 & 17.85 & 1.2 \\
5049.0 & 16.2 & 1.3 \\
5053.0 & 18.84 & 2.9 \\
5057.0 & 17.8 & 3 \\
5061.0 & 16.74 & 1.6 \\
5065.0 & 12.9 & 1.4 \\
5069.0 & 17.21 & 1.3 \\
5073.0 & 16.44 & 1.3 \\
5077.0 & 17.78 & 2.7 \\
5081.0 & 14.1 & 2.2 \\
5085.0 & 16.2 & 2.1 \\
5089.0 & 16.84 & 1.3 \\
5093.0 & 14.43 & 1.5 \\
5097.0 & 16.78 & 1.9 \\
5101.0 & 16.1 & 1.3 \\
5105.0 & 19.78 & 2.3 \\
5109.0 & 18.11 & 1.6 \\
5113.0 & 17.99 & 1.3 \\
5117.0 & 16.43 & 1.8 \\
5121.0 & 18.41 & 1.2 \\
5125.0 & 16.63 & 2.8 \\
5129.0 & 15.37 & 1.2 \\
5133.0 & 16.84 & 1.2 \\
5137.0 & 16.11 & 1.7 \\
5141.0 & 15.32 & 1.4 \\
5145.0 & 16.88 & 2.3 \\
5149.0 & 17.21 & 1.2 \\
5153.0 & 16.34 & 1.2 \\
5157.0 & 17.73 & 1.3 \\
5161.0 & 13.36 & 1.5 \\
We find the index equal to 0.12 mag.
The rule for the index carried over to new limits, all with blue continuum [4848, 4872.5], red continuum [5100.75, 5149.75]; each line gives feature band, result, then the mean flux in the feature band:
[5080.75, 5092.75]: 0.16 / 15.8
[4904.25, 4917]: 0.35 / 17.2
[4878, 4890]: 0.37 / 17.5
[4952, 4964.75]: -0.01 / 22.4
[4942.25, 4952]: 0.31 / 16.9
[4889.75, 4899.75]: 0.27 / 18.8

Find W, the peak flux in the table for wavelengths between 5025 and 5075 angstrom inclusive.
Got 20.23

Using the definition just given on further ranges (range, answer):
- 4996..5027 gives 47.64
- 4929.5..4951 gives 19.8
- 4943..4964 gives 25.91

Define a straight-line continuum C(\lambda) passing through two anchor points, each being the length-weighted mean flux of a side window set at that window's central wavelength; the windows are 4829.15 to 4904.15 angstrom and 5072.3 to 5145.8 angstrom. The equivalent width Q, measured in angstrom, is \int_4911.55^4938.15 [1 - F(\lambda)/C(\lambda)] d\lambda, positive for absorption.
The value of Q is 2.7 angstrom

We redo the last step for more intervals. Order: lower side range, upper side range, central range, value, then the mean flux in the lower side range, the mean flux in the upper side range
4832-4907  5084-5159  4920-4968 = 0.6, 20.1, 16.8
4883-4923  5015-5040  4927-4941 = -0.6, 17.5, 17.6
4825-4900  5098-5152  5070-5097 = 2.2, 20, 17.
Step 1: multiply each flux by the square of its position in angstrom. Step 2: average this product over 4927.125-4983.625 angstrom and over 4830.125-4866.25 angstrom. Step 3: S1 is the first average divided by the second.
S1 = 0.86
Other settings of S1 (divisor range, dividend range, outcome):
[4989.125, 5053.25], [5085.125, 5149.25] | 0.85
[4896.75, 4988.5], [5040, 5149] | 0.98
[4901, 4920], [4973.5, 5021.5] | 1.30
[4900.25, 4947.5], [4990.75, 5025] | 1.34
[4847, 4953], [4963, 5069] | 1.04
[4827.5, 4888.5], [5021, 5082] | 0.90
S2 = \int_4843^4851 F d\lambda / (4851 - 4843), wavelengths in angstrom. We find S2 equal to 15.3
